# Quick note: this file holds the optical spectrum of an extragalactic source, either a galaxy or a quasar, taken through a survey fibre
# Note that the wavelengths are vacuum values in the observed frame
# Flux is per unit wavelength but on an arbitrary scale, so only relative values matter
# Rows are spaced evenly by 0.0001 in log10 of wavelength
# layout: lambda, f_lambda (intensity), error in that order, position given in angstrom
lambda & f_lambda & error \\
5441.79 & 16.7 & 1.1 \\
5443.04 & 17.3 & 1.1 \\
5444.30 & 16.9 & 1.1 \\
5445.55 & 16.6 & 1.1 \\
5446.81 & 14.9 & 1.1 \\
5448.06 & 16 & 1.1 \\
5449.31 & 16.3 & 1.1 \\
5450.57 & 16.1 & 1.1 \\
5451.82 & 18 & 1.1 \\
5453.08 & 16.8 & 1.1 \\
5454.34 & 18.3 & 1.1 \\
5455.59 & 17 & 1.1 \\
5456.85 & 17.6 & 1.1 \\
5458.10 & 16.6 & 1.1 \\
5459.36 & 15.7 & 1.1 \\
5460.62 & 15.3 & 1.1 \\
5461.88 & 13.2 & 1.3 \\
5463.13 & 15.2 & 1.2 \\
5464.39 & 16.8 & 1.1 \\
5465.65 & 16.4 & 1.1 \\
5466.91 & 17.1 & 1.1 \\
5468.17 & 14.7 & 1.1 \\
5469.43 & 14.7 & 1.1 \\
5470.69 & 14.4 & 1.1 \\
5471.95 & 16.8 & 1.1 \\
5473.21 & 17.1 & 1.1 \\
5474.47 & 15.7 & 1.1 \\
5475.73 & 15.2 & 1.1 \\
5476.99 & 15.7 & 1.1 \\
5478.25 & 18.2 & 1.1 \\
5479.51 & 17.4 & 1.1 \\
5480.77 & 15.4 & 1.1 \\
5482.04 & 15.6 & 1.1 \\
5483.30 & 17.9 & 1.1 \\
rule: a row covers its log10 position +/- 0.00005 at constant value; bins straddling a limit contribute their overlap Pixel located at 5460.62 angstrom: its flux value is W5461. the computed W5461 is 15.3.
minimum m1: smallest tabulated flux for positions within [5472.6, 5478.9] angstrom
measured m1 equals 15.2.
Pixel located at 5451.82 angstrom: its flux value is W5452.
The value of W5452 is 18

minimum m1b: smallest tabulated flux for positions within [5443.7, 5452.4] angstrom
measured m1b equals 14.9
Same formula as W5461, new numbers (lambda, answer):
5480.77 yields 15.4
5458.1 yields 16.6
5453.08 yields 16.8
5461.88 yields 13.2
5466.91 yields 17.1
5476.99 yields 15.7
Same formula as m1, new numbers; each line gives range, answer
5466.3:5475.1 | 14.4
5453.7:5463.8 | 13.2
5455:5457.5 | 17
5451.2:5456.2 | 16.8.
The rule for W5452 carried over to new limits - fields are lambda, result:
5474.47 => 15.7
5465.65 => 16.4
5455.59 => 17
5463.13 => 15.2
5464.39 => 16.8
